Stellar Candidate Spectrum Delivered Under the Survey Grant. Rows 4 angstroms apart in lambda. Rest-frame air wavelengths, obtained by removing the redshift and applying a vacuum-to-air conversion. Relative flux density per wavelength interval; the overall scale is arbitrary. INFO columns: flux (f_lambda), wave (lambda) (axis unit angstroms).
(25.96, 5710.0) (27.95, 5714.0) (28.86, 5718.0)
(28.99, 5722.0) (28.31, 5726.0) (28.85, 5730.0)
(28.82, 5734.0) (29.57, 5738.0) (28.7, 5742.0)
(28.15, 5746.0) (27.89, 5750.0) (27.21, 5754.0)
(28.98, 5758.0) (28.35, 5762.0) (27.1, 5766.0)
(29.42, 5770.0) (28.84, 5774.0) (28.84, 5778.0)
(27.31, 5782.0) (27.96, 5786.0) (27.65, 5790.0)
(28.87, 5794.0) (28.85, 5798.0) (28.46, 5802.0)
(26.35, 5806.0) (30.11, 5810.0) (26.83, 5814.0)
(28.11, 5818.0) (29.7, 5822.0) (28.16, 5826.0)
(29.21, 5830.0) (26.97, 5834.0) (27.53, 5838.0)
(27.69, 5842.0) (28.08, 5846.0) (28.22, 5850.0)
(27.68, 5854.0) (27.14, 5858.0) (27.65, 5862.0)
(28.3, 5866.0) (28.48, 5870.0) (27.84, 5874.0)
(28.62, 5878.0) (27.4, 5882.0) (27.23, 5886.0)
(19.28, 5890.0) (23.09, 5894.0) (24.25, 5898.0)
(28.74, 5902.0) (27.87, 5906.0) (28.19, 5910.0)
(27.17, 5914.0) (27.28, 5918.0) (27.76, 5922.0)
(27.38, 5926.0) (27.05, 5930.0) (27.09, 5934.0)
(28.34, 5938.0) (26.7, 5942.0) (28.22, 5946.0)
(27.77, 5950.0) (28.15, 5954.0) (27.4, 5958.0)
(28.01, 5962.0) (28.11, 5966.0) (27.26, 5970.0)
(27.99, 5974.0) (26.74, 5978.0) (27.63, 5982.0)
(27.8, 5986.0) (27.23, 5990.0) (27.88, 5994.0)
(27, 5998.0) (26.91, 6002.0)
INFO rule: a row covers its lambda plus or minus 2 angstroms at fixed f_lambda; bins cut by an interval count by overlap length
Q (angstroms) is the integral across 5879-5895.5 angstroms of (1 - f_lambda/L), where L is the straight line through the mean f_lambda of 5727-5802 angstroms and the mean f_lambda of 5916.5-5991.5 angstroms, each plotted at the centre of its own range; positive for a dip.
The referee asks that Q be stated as 2.0 angstroms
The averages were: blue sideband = 28.4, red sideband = 27.6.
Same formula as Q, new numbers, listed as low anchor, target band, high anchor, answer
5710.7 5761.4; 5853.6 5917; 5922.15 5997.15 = 2.5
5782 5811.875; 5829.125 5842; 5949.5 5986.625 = 0.2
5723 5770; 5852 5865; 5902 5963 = 0.2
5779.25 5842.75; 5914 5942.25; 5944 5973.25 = 0.5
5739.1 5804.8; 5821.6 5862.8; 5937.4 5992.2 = 0.2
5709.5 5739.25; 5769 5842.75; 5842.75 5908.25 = -1.6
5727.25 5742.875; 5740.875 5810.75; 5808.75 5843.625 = 1.0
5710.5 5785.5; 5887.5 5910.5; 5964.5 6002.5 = 2.2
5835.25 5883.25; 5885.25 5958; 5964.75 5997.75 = 2.5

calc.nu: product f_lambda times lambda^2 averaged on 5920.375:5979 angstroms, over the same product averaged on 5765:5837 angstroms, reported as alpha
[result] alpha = 1.03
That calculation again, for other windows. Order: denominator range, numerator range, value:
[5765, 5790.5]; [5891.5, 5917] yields 0.98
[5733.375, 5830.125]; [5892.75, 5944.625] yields 1.00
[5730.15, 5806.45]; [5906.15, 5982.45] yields 1.03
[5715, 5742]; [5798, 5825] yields 1.01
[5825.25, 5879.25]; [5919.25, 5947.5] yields 1.01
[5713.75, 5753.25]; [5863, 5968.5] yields 1.01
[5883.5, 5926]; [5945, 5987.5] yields 1.08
